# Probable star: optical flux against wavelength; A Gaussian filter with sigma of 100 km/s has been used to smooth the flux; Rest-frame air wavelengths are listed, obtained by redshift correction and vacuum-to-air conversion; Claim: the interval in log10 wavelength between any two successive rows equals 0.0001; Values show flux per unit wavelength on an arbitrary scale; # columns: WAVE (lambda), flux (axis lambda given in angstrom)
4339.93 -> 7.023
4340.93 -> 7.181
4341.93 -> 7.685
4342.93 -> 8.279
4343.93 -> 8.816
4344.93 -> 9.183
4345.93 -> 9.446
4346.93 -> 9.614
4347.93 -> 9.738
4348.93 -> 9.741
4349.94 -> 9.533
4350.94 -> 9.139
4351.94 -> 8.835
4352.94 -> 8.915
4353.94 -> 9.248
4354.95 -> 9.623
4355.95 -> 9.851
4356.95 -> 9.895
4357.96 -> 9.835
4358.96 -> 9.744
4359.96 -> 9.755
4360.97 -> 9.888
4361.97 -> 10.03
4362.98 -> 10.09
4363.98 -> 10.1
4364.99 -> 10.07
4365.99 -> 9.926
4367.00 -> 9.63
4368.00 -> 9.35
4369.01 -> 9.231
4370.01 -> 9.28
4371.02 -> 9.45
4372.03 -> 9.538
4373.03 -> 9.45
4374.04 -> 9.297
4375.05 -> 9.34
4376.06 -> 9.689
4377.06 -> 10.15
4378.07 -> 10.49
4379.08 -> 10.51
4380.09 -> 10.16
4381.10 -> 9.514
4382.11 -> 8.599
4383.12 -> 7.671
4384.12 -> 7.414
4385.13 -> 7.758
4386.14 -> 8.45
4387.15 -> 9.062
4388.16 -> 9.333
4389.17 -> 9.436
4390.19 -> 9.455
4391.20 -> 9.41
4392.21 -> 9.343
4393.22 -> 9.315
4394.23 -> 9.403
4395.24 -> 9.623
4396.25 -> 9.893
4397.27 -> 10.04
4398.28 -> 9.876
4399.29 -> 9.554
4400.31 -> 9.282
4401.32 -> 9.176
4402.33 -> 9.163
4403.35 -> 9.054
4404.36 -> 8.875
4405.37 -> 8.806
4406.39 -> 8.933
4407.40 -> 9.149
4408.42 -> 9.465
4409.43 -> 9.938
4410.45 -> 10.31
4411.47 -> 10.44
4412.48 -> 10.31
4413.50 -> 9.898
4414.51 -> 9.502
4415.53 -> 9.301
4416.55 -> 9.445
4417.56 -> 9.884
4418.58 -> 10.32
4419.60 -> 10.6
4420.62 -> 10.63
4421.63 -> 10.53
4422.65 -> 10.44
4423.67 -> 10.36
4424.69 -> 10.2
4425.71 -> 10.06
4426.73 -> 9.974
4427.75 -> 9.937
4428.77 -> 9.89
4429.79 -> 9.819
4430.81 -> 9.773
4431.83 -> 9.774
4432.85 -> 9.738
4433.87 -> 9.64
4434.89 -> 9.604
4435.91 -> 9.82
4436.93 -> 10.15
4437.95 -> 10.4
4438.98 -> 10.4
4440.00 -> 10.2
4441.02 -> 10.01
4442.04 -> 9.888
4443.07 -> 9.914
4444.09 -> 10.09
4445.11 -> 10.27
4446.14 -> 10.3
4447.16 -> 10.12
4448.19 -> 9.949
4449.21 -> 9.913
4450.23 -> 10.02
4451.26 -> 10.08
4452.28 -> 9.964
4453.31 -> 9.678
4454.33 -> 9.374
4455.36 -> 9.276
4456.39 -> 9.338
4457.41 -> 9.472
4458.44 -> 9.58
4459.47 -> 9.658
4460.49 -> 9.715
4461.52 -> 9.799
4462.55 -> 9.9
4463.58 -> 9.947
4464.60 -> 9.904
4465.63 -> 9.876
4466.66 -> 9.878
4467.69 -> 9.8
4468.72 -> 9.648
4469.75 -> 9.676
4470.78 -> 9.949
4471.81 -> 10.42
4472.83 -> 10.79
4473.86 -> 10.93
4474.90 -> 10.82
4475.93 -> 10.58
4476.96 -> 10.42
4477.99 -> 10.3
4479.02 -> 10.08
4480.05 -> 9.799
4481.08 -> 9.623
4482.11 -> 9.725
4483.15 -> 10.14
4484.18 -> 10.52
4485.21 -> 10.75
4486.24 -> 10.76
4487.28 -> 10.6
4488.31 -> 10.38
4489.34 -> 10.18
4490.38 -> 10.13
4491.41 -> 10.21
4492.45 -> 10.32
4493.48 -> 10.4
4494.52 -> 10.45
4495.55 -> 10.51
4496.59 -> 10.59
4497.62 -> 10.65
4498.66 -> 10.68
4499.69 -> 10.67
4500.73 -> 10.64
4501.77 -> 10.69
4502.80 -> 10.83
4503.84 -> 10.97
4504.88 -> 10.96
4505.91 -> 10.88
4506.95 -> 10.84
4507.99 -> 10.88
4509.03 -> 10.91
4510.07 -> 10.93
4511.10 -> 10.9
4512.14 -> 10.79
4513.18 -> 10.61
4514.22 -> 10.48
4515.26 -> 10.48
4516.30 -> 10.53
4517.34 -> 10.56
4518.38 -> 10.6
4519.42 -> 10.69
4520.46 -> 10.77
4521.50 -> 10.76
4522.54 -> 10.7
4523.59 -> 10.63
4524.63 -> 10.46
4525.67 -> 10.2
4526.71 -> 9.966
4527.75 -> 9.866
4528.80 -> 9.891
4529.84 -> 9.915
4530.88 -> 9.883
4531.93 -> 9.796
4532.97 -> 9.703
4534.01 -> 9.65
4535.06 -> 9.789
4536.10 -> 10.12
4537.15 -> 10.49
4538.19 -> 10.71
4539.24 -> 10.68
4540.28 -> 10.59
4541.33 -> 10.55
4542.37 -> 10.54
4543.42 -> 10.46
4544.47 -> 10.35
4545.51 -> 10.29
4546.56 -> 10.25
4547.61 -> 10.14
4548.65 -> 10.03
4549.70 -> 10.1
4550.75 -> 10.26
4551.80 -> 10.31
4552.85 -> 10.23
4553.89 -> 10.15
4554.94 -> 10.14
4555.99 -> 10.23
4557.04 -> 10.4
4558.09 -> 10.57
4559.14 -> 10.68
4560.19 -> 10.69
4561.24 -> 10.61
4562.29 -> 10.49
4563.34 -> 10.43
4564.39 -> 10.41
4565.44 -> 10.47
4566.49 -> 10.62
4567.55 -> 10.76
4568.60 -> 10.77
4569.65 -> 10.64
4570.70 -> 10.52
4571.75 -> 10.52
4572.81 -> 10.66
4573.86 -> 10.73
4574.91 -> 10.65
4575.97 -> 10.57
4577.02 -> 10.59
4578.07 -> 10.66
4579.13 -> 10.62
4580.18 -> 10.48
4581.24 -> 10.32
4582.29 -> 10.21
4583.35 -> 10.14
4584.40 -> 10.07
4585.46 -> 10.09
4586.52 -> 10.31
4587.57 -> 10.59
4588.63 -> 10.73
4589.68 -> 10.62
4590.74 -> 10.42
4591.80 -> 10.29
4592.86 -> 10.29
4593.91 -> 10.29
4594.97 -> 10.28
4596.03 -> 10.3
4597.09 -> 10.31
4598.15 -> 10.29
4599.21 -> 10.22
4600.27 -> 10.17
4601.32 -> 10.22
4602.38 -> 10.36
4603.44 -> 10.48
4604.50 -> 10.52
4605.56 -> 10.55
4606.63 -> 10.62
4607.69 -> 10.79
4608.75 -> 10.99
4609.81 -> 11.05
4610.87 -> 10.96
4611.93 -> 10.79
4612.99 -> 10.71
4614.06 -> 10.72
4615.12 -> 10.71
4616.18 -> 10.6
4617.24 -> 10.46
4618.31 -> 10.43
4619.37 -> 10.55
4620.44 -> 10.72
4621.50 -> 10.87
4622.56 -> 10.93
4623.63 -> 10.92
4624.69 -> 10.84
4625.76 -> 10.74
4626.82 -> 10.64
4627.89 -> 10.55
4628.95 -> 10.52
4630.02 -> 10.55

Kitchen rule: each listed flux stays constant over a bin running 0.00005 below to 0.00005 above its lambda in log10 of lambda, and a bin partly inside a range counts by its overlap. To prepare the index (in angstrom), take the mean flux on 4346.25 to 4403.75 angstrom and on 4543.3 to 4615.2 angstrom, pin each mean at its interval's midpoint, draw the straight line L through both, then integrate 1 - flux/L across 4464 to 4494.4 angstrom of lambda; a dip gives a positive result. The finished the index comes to -0.8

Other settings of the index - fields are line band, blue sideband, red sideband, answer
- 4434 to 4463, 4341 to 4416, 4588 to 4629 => -0.4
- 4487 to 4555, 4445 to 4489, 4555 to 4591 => -1.0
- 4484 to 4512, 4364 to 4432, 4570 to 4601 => -1.7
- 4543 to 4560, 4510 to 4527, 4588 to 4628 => 0.5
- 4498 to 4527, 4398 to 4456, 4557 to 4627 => -1.3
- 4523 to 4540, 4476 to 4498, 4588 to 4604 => 0.4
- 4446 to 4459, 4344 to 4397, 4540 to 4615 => 0.1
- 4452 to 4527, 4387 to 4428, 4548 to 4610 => -2.0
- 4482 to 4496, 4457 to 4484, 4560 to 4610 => -0.4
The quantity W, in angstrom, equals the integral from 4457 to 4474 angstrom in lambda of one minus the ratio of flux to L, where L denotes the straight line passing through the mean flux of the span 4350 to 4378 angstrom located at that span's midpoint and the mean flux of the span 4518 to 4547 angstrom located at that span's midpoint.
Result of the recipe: 0.2 angstrom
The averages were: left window 9.62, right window 10.3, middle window 9.92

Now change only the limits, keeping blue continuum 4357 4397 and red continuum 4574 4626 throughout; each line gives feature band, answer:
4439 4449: -0.3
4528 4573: -0.2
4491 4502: -0.5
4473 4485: -0.4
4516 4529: -0.4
